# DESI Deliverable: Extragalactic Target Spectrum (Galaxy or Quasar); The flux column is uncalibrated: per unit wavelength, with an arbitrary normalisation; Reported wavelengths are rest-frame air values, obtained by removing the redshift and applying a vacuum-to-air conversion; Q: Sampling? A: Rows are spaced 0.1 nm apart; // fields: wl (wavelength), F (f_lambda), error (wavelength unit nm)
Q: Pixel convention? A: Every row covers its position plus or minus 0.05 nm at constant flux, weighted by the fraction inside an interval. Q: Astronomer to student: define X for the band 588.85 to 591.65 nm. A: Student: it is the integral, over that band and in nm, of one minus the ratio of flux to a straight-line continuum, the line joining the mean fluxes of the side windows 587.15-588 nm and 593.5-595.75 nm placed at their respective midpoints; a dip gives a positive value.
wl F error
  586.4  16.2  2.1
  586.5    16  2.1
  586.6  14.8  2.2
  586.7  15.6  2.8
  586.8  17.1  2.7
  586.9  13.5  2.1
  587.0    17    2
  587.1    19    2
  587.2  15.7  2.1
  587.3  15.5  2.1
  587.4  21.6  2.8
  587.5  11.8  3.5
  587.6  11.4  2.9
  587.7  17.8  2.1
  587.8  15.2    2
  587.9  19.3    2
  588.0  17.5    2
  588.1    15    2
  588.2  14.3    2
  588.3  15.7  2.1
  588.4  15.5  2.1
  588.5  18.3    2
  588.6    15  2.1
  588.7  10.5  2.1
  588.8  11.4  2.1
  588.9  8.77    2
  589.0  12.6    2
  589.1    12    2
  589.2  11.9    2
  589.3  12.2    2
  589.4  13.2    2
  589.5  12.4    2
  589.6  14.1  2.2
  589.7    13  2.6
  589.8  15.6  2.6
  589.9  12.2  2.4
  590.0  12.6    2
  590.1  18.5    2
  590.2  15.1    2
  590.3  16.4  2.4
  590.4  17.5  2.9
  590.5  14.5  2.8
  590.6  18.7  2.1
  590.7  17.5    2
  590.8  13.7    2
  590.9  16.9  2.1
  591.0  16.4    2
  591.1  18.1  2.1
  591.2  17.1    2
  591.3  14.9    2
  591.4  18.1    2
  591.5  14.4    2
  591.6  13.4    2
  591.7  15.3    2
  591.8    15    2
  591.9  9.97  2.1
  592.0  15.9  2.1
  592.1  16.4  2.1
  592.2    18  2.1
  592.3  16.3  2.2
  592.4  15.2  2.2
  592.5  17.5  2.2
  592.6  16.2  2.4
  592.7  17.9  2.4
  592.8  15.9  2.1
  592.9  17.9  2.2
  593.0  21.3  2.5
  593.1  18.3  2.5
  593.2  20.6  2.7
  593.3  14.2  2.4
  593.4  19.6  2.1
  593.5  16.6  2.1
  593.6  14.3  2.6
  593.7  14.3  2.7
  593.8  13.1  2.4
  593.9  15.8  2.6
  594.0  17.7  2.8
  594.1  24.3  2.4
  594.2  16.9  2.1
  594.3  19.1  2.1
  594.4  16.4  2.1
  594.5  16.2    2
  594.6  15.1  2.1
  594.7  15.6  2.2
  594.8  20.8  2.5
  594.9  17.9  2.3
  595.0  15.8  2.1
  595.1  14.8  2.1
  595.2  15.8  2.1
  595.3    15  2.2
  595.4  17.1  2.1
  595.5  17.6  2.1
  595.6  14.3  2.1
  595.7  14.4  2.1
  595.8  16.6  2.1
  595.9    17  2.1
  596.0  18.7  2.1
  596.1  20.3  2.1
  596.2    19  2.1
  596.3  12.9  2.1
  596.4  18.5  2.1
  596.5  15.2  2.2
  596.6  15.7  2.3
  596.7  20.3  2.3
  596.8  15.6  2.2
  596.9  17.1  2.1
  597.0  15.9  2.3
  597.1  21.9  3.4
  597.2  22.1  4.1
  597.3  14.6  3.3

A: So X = 0.268 nm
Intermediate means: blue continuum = 16.1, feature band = 14.7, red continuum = 16.5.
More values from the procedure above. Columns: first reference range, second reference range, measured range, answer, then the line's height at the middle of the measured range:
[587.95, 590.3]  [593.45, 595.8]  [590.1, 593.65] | -0.30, 15.2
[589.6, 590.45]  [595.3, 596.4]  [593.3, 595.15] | -0.06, 16.3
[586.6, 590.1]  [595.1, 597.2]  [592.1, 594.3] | -0.16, 16.1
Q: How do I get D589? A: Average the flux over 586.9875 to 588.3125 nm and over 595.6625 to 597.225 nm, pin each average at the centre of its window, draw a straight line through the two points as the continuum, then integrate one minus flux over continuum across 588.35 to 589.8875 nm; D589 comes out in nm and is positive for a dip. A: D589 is 0.31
